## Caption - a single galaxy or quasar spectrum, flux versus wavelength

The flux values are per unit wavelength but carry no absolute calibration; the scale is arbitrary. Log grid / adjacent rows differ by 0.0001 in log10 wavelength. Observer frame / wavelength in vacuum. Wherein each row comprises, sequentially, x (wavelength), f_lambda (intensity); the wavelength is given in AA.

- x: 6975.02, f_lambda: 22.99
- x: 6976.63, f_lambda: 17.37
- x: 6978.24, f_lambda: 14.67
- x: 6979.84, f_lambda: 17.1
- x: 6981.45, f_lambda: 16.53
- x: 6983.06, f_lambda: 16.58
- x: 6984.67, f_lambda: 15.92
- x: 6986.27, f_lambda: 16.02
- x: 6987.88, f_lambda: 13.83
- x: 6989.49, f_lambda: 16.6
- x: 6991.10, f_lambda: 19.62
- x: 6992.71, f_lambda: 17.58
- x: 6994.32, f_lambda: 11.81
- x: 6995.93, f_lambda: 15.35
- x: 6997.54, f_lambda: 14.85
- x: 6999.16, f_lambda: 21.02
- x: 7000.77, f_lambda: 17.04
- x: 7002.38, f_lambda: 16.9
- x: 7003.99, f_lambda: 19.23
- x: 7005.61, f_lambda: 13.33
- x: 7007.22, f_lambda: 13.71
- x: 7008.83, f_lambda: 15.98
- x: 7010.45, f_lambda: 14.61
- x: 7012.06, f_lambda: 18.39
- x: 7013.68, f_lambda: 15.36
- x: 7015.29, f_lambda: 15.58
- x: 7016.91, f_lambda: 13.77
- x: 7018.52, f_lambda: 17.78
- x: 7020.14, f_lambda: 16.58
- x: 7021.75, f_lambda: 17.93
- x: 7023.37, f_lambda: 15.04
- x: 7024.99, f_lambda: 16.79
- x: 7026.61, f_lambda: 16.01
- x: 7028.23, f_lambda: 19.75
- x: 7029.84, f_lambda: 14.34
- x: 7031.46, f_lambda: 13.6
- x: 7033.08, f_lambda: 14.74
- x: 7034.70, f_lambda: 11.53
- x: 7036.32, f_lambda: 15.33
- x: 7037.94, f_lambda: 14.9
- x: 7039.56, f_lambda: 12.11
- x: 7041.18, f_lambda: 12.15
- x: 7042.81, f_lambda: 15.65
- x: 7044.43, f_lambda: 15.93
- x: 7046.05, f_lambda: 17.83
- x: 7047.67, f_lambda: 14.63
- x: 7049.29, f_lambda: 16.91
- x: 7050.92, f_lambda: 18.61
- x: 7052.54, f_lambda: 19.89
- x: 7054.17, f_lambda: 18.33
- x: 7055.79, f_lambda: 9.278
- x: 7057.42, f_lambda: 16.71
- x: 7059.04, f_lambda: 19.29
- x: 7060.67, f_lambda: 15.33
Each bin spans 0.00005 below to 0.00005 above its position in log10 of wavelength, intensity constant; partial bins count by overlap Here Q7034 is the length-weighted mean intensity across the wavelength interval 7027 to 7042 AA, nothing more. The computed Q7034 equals 14.3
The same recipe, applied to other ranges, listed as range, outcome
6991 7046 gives 15.7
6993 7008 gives 16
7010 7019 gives 15.9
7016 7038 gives 15.6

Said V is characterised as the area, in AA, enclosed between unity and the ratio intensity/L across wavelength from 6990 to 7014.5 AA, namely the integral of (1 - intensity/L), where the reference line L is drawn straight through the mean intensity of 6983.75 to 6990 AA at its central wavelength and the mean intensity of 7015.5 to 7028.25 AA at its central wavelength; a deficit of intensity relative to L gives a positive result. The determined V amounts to -0.6 AA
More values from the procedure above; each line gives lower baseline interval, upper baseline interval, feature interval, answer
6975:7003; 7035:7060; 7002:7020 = 0.43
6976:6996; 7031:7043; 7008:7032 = -2.77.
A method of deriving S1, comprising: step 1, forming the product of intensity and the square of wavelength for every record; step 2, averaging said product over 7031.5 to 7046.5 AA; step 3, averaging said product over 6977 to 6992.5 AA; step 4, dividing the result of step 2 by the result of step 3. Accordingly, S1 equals 0.89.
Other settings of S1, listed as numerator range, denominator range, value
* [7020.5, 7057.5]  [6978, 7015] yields 0.97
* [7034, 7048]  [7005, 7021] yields 0.94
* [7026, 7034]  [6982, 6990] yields 1.00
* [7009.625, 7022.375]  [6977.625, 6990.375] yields 1.03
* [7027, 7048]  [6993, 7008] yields 0.94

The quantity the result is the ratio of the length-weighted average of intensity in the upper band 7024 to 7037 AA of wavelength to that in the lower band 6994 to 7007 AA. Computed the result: 0.94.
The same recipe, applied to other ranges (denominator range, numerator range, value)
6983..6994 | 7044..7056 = 1.03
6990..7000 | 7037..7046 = 0.87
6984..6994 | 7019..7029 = 1.04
